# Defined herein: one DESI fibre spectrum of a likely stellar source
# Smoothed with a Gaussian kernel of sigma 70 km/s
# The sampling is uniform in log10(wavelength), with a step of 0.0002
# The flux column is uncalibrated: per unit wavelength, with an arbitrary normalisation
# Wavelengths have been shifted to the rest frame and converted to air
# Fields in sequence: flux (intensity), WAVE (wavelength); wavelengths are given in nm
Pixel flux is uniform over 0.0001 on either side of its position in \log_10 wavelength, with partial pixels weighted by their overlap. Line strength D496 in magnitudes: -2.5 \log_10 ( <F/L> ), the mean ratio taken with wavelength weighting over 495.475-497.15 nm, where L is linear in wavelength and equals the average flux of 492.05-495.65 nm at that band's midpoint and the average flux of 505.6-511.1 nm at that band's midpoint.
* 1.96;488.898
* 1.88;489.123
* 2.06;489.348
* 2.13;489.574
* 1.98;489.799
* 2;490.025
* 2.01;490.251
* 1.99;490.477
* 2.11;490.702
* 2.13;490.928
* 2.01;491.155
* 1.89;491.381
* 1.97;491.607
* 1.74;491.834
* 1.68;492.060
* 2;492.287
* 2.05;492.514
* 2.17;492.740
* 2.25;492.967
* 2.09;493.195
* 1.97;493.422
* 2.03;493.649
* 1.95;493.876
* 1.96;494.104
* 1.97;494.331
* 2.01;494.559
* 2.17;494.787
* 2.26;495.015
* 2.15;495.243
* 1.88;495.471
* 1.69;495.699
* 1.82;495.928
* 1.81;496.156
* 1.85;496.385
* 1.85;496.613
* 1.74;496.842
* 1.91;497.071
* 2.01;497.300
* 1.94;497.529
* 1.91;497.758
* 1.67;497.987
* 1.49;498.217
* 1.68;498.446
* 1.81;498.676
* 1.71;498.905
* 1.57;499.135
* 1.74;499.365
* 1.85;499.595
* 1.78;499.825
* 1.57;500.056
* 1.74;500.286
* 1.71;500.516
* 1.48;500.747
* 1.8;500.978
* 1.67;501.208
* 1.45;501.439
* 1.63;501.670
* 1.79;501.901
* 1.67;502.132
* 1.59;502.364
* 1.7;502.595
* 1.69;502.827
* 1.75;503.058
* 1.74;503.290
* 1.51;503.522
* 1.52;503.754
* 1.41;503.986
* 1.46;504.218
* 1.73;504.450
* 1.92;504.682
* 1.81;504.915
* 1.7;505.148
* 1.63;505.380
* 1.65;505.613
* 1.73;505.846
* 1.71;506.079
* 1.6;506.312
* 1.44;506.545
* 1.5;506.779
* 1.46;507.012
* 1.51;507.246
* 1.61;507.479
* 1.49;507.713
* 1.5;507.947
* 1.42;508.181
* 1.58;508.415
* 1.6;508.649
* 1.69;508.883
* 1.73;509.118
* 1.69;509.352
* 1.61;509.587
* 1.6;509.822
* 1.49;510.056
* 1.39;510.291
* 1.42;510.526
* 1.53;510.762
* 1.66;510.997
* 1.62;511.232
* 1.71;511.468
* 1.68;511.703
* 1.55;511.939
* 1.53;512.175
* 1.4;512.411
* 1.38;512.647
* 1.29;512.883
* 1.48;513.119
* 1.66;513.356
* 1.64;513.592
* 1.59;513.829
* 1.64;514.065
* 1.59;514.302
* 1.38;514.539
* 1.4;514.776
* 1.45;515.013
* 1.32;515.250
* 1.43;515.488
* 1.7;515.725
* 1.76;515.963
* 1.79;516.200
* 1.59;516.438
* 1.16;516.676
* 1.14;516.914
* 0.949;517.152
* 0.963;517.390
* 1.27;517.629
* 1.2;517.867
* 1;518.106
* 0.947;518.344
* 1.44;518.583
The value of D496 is 0.08 mag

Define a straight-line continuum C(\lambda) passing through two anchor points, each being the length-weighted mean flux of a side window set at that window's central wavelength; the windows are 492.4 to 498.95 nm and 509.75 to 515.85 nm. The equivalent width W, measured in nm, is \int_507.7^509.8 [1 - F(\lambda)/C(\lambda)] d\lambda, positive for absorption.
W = 0.03 nm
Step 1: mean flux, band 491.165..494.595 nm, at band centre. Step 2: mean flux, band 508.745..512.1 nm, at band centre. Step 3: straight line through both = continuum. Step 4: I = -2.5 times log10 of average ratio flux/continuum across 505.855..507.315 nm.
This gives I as 0.09 mag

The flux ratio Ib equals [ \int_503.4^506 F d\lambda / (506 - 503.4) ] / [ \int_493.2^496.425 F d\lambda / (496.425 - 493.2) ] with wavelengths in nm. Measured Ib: 0.8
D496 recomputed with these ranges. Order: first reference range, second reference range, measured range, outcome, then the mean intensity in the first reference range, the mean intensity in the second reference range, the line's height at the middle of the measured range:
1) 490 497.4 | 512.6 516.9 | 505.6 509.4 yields 0.059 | 1.97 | 1.51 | 1.67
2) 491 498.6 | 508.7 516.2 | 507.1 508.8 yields 0.079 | 1.93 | 1.55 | 1.65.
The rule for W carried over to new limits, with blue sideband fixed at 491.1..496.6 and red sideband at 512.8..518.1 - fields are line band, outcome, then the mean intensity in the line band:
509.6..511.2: 0.02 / 1.53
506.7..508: 0.09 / 1.51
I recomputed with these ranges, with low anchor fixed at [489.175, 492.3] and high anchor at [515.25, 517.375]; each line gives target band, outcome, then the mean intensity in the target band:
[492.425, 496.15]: -0.068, 2.02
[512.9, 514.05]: -0.070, 1.57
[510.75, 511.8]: -0.089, 1.65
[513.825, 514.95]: -0.042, 1.51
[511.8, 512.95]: 0.042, 1.44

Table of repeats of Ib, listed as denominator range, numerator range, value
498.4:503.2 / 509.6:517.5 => 0.88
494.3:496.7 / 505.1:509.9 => 0.82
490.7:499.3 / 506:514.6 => 0.81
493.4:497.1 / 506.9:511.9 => 0.81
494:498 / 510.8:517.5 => 0.77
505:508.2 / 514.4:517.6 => 0.88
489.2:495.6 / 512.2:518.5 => 0.69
